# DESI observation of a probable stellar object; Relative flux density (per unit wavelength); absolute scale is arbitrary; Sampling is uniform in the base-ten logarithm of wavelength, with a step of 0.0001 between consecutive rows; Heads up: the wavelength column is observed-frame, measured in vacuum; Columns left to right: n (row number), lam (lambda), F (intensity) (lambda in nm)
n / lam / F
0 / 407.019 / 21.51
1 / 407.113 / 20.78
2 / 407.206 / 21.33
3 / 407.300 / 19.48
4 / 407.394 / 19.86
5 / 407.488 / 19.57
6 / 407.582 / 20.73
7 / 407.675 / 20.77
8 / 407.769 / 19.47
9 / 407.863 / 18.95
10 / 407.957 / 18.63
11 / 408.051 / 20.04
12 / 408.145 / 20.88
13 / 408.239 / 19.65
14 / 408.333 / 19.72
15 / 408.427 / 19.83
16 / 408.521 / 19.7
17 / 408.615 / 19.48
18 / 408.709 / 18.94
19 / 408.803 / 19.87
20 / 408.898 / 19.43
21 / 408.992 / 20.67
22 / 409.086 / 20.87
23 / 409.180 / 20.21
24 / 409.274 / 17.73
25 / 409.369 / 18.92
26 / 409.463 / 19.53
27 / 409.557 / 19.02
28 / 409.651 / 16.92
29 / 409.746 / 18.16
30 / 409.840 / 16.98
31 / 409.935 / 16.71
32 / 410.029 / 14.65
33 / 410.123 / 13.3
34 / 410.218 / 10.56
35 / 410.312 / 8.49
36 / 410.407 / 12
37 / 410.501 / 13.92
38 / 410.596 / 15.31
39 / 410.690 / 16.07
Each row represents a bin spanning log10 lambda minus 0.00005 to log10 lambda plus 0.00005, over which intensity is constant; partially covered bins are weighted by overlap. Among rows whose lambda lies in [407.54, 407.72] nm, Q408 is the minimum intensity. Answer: 20.73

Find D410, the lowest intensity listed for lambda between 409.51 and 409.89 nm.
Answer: 16.92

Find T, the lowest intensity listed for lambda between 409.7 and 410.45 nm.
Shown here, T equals 8.49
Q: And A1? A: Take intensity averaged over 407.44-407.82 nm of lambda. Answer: 20.1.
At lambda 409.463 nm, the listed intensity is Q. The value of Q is 19.53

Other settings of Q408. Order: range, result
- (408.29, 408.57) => 19.7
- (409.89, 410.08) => 14.65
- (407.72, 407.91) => 18.95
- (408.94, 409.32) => 17.73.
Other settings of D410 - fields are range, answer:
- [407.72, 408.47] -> 18.63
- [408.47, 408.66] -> 19.48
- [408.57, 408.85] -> 18.94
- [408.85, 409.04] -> 19.43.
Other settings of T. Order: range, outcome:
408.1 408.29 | 19.65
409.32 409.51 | 18.92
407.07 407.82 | 19.47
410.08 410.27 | 10.56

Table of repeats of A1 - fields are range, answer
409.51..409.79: 18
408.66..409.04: 19.7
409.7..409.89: 17.5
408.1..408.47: 20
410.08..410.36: 10.7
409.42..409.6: 19.3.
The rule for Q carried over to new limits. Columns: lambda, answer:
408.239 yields 19.65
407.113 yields 20.78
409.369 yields 18.92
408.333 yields 19.72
